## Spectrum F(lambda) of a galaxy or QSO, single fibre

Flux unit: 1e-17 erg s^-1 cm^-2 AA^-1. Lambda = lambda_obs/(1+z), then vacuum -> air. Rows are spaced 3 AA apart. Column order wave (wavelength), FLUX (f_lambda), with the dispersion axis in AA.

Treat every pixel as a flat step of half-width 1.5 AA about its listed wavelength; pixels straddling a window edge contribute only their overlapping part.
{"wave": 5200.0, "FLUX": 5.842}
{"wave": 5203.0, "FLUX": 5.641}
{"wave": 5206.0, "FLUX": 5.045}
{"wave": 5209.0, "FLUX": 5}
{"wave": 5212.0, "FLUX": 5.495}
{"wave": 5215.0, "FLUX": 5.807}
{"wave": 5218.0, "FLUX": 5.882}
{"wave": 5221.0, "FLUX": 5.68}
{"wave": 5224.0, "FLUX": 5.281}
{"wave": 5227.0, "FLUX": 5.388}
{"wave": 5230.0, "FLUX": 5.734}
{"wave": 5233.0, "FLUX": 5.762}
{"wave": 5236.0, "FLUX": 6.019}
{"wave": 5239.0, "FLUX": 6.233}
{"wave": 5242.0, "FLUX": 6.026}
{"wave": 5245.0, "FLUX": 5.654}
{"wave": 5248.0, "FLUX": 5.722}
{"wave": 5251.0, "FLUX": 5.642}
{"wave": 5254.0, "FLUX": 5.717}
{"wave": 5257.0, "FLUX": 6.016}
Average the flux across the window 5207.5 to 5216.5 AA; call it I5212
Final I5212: 5.43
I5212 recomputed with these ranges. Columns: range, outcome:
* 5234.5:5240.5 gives 6.13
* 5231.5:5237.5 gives 5.89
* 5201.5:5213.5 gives 5.3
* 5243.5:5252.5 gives 5.67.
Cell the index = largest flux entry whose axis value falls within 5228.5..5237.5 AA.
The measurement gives 6.019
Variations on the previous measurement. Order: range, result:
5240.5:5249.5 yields 6.026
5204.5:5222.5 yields 5.882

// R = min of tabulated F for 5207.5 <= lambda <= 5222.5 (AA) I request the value 5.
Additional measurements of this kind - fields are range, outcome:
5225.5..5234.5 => 5.388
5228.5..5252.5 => 5.642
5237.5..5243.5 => 6.026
